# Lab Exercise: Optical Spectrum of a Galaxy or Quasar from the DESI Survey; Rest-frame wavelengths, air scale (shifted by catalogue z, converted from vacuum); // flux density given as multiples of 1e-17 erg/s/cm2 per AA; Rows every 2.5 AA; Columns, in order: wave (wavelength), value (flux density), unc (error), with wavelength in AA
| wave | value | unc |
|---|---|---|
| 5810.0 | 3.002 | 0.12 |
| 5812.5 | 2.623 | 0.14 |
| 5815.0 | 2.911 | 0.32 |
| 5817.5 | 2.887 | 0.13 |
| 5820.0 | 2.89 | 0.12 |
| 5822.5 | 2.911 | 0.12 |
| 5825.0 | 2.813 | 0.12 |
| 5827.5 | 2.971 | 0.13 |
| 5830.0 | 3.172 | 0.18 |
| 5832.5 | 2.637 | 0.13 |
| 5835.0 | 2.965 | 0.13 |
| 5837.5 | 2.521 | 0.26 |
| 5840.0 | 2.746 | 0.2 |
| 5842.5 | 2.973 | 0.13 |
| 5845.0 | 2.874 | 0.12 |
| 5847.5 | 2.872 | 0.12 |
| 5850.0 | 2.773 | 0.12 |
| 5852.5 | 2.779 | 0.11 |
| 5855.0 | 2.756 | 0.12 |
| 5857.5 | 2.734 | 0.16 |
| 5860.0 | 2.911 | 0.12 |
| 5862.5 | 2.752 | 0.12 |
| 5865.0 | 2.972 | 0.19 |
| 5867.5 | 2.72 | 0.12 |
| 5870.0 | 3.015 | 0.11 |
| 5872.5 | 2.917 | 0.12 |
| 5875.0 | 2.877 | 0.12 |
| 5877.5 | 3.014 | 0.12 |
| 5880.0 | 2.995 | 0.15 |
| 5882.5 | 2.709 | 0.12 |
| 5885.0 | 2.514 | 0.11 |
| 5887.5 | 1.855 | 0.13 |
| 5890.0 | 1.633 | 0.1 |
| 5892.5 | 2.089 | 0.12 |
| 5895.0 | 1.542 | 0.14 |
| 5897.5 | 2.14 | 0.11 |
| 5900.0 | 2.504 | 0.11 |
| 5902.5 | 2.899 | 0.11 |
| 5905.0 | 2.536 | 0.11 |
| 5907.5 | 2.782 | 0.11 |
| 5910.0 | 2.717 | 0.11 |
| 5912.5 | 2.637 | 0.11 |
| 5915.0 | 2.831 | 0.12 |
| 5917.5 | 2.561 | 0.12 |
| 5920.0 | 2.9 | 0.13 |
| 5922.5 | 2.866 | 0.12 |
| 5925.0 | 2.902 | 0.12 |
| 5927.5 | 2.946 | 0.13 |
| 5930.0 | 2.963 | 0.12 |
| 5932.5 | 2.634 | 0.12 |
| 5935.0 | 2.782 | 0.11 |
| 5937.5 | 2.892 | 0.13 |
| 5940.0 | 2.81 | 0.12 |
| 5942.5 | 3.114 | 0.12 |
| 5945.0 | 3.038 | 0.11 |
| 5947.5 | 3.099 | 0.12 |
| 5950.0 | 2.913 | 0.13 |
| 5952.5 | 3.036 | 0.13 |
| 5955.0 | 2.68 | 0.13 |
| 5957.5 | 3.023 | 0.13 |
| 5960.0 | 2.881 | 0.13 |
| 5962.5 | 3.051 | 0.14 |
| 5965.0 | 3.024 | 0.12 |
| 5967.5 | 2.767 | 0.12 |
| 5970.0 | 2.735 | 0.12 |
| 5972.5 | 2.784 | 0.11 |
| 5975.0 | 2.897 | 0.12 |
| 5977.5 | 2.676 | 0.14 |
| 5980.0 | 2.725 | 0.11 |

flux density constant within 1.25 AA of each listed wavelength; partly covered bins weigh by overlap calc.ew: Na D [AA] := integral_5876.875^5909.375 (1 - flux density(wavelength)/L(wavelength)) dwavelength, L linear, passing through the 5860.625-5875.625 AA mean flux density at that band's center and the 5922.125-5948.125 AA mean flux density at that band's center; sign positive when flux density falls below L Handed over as 5.56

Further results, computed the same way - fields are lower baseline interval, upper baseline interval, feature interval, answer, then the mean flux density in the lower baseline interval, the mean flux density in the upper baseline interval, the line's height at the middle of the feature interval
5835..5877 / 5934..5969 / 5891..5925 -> 4.05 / 2.83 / 2.94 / 2.89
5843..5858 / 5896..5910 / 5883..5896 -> 3.22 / 2.81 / 2.57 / 2.63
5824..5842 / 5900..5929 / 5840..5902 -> 3.98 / 2.84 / 2.77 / 2.81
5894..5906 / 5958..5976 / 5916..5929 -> -1.63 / 2.34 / 2.88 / 2.52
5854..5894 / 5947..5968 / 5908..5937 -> 0.22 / 2.65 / 2.94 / 2.82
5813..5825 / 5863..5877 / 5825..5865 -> 0.74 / 2.87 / 2.9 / 2.89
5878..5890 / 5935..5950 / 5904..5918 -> 0.03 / 2.46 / 2.97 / 2.69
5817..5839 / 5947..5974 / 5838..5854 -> 0.26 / 2.86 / 2.9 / 2.87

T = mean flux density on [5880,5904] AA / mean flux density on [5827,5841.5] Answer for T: 0.8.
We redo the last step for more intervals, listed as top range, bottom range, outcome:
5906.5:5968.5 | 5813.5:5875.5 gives 1.01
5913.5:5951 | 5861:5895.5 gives 1.12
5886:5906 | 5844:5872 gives 0.76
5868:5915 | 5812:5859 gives 0.89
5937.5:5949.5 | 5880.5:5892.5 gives 1.35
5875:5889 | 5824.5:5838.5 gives 0.92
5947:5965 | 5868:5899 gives 1.21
